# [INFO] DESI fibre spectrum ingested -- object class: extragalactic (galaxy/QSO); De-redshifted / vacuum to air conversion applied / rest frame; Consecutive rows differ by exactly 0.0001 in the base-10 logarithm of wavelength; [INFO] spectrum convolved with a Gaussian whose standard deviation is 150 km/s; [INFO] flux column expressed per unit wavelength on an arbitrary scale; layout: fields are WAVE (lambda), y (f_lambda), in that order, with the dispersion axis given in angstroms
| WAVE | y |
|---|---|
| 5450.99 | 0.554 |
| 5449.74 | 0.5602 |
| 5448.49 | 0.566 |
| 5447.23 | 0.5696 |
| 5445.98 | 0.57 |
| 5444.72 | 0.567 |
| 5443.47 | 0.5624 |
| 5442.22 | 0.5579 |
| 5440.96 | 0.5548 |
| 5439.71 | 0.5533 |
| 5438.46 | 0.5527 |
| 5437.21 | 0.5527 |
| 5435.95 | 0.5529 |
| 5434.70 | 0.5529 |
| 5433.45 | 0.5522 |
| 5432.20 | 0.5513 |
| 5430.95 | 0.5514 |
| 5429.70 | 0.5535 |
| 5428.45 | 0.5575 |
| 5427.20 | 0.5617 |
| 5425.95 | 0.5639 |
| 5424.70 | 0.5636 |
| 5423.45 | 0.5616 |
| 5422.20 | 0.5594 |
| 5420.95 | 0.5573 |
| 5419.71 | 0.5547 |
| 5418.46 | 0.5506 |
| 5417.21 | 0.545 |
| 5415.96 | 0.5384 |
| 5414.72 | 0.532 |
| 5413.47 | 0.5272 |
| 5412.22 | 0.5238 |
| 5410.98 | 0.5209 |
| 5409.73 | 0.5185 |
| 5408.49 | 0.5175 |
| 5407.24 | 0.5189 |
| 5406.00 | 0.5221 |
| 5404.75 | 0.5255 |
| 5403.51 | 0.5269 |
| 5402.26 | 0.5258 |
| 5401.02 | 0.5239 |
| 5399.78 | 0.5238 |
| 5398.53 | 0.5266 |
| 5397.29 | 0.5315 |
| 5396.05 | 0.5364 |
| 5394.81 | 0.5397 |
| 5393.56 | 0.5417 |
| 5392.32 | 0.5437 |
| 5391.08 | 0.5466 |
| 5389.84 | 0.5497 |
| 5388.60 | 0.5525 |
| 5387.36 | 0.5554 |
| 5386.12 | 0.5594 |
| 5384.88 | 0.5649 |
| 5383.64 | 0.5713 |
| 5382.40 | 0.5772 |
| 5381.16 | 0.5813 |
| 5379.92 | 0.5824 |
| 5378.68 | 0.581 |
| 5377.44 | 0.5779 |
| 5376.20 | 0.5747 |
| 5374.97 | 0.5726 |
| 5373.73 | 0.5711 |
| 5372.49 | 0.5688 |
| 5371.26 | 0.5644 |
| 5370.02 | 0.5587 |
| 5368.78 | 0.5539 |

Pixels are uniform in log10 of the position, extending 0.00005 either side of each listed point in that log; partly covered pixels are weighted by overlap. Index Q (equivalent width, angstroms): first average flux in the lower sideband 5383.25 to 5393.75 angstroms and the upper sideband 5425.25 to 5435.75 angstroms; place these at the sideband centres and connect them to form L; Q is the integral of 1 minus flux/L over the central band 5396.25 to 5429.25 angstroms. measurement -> 1.0 angstroms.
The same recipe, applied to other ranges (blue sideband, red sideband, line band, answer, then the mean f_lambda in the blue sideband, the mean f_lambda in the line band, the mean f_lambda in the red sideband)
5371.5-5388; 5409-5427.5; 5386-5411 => 1.14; 0.572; 0.533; 0.545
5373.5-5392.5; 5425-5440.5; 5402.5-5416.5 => 0.90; 0.567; 0.525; 0.555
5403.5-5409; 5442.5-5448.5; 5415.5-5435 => -0.41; 0.522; 0.555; 0.567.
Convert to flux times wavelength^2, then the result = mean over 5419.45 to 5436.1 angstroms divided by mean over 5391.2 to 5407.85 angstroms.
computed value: 1.06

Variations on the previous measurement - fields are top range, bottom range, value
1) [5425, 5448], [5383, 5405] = 1.05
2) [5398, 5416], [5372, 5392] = 0.93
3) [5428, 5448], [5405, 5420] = 1.06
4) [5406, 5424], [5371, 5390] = 0.95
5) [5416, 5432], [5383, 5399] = 1.03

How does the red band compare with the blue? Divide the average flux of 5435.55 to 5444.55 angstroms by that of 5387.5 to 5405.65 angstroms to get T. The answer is 1.04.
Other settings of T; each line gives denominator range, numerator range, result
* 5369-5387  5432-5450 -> 0.98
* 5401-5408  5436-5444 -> 1.06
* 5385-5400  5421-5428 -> 1.03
